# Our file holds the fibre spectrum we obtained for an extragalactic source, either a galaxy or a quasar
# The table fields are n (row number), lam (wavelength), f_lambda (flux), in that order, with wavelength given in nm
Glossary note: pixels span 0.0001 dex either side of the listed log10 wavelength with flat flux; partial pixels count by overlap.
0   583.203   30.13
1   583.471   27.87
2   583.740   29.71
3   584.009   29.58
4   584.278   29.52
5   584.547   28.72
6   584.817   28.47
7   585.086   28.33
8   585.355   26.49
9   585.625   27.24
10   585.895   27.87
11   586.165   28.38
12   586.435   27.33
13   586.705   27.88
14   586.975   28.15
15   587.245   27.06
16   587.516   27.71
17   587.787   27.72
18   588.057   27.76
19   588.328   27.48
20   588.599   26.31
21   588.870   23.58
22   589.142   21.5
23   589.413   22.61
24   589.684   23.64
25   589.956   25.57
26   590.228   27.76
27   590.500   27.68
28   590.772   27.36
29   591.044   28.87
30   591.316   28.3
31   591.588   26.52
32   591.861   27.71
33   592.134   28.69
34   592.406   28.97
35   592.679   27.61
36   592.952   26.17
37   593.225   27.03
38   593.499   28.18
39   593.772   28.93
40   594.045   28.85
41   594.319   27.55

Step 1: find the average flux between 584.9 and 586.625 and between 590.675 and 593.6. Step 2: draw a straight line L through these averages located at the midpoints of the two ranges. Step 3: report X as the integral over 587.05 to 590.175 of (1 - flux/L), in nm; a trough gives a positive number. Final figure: 0.231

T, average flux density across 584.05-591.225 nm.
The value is 27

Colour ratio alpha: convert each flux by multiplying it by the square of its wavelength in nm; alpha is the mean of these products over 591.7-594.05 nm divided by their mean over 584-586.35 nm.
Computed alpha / 1.0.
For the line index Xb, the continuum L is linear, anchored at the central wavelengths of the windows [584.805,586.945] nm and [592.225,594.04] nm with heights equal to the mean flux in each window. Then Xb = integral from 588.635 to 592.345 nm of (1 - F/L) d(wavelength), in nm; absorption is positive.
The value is 0.22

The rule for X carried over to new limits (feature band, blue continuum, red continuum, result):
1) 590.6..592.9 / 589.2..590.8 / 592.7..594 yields -0.114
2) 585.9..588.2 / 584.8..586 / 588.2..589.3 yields -0.142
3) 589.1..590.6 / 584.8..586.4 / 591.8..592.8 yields 0.169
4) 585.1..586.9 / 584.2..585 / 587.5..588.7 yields 0.041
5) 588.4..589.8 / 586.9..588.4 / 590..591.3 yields 0.202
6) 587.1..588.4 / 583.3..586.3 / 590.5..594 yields 0.030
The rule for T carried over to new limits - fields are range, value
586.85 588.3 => 27.7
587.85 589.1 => 26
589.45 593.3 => 27.2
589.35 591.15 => 26.3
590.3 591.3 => 28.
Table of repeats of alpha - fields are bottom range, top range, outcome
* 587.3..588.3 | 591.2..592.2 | 1.02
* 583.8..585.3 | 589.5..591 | 0.93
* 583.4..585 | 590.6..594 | 0.99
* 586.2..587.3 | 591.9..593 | 1.03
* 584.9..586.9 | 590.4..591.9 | 1.02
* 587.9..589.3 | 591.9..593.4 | 1.11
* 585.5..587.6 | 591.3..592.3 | 1.02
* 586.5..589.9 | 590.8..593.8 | 1.09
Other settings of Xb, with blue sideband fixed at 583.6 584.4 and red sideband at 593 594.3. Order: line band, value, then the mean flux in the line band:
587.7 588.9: 0.09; 26.8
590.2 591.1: 0.02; 27.9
